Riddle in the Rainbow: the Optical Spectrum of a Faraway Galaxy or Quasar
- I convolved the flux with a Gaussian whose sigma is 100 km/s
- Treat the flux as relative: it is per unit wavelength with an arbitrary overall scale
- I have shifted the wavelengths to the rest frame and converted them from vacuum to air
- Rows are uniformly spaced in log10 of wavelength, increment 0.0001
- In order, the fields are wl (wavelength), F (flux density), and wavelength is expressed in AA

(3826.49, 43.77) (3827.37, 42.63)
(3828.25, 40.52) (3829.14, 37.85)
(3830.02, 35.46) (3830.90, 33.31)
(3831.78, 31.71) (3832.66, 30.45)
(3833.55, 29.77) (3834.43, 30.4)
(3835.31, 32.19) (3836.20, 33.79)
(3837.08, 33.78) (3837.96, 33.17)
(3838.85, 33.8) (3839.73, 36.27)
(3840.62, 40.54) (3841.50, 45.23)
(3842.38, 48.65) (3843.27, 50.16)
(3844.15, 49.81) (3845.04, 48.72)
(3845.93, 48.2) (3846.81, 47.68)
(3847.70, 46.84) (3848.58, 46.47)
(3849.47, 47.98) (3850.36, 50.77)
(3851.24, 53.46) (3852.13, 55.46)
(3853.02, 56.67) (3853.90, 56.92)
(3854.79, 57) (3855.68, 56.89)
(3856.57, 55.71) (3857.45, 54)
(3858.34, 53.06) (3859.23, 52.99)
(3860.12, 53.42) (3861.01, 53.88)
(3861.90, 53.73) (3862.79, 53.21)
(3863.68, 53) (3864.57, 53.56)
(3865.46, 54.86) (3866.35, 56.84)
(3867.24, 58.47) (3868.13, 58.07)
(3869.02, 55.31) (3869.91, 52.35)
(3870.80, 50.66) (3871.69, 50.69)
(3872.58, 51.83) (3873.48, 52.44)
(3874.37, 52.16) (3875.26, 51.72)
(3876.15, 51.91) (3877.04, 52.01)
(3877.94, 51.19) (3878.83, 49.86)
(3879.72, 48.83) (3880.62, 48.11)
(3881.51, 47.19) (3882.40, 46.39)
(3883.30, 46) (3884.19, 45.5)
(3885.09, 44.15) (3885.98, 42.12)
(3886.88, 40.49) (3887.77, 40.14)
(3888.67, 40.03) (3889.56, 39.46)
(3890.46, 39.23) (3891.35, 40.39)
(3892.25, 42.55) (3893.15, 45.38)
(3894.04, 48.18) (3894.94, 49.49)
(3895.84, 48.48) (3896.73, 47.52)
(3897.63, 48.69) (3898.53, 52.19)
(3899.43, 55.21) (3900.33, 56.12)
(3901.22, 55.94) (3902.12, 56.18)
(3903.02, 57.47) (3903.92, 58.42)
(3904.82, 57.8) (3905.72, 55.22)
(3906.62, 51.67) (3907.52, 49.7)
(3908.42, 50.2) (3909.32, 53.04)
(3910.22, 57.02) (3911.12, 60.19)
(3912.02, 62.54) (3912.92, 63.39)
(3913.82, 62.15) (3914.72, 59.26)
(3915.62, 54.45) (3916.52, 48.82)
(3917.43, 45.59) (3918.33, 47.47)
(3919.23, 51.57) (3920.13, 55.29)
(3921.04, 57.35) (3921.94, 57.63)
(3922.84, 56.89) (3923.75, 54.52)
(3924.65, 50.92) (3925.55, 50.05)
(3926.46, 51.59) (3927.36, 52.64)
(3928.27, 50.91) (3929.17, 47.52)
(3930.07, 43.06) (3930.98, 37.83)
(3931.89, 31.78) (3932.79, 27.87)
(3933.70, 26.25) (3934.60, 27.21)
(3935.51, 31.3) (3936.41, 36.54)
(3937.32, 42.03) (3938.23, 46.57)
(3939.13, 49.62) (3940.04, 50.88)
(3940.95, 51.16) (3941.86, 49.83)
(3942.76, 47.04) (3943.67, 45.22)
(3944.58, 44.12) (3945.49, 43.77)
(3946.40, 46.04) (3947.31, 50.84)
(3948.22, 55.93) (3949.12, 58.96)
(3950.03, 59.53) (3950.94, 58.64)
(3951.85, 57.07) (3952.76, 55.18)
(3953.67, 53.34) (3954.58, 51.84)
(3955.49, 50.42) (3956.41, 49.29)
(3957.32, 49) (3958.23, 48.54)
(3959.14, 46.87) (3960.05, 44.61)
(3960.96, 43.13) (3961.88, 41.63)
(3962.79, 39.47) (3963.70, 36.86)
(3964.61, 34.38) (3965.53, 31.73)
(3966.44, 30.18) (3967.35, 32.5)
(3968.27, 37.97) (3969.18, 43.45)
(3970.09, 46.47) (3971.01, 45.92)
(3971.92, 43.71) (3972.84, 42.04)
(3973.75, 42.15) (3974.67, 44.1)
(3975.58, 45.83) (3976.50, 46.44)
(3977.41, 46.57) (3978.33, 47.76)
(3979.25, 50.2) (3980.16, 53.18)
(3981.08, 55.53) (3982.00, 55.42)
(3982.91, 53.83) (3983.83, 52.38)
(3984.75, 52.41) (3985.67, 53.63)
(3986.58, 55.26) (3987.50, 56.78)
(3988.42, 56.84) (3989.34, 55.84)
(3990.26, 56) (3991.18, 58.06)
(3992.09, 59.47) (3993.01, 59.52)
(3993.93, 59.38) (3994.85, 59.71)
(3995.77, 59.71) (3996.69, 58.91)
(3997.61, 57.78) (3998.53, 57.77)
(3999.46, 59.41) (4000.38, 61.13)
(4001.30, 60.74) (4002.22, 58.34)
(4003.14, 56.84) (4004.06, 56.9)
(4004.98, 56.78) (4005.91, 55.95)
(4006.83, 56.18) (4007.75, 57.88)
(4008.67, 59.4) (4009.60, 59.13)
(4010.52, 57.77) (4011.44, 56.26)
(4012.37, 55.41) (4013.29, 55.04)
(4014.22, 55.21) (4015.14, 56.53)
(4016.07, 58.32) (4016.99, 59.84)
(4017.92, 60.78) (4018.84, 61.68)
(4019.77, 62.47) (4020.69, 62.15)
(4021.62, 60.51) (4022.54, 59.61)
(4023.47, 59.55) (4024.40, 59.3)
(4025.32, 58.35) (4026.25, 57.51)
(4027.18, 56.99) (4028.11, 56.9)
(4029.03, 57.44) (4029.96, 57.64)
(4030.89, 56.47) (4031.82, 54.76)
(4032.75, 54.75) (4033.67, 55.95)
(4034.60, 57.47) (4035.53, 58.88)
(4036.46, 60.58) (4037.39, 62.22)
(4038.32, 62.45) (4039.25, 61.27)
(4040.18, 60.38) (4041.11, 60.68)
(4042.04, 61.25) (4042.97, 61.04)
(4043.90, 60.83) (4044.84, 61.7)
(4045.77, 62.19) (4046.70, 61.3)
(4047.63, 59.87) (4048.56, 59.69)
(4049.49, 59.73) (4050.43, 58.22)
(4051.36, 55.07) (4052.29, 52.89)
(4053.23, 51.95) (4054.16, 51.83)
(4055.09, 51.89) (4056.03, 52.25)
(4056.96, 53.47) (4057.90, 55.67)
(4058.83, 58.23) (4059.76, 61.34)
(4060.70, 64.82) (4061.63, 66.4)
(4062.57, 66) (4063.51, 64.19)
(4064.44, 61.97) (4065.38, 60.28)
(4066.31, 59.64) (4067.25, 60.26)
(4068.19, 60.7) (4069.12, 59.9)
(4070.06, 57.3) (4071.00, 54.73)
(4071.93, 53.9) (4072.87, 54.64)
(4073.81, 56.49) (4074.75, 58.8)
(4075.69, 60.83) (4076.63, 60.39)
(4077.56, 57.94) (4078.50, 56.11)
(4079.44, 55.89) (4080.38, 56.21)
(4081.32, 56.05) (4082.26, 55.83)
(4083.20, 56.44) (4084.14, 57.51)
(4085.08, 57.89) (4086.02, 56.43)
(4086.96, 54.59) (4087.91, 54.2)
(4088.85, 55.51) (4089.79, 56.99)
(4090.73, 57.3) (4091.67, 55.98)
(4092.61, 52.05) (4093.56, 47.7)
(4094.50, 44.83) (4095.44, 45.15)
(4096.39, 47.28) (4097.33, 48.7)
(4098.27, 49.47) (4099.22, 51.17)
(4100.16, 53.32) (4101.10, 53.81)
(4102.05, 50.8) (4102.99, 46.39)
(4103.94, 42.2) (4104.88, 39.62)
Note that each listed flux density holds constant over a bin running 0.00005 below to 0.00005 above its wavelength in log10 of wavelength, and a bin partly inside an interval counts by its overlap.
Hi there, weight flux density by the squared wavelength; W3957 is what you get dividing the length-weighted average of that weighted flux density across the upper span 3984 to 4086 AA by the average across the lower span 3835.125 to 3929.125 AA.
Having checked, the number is 1.2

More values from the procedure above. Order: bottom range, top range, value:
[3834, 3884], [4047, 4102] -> 1.27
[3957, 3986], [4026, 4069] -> 1.36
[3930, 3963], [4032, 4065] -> 1.36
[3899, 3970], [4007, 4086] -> 1.27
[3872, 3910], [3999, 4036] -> 1.26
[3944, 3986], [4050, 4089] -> 1.28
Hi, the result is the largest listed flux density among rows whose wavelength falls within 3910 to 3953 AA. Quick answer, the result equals 63.39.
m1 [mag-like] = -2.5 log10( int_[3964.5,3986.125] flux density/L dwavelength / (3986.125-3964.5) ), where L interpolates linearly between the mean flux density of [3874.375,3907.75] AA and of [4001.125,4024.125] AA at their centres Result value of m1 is 0.21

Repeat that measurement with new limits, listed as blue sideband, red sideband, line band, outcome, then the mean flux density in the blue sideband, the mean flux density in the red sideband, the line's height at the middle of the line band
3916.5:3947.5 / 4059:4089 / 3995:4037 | -0.09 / 45.8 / 58.6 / 53.4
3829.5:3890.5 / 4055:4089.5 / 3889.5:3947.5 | 0.02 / 47.2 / 58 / 50.2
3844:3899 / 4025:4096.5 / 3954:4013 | 0.07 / 50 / 57.4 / 54.4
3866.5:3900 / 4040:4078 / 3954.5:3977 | 0.24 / 48.3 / 58.8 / 53.2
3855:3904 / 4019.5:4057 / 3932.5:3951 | 0.19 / 50.4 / 58.3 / 53.5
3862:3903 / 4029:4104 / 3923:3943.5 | 0.18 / 49.5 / 56.7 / 51.5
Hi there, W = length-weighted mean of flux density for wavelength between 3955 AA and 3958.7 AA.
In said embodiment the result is 49.3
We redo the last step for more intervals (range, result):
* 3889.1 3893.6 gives 41.5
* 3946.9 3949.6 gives 55.5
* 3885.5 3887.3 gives 41.4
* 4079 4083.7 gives 56.1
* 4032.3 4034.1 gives 55.6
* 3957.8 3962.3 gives 44.9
